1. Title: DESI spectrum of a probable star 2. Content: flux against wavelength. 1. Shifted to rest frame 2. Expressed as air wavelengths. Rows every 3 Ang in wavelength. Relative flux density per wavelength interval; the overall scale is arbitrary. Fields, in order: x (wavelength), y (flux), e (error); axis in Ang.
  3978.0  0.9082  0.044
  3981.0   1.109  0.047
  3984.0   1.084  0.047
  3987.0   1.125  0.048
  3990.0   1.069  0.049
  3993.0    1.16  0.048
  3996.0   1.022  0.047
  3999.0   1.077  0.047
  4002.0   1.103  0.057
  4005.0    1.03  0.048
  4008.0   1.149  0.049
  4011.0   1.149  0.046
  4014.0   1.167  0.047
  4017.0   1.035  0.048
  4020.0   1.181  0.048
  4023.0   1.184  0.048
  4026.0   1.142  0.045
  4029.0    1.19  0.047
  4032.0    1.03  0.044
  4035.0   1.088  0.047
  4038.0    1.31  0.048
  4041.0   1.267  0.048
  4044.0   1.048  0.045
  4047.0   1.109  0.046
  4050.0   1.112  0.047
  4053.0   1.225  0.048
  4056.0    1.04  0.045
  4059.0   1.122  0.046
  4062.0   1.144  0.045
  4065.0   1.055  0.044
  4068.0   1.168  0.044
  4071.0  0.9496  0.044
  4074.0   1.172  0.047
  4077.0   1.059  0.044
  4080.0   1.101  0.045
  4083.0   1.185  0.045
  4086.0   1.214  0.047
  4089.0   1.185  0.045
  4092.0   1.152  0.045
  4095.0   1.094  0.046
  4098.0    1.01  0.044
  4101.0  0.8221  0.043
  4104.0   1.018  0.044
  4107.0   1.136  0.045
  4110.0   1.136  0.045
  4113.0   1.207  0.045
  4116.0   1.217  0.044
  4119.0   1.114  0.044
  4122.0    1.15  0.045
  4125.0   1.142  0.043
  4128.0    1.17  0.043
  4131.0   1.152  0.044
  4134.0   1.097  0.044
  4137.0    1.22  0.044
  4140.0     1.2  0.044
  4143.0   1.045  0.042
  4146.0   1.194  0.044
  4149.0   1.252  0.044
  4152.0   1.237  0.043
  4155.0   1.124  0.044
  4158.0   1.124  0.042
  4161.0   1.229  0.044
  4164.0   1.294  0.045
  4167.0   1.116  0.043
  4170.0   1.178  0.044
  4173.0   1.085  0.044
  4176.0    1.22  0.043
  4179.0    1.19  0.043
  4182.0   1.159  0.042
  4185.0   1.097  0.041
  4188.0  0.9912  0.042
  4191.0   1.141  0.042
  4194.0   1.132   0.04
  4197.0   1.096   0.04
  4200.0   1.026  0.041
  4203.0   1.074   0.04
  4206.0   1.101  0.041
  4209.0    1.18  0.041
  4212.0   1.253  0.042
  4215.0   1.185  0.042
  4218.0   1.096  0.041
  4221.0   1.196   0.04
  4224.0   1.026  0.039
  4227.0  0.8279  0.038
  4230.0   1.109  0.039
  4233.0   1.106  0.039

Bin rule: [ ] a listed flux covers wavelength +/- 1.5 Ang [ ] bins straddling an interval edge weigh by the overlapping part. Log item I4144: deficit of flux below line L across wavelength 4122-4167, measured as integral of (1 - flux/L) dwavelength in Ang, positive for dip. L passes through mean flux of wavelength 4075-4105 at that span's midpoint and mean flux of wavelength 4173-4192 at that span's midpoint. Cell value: -2.53 Ang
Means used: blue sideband 1.09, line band 1.17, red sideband 1.13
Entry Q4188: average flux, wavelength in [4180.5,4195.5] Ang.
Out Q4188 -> 1.1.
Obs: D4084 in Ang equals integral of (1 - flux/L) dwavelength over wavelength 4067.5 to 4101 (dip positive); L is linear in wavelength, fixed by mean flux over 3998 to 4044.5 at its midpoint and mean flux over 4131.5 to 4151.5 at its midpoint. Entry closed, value 1.5 Ang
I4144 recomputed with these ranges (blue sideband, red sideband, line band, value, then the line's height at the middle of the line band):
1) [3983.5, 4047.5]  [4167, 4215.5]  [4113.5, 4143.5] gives -0.7 Ang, 1.13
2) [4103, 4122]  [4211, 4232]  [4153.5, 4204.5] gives -0.9 Ang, 1.11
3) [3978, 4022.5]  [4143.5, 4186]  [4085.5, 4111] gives 1.5 Ang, 1.15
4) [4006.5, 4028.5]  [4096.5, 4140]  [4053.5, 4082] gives 0.9 Ang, 1.13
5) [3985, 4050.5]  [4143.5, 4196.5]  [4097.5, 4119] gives 1.2 Ang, 1.15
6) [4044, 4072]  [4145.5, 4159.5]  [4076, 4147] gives 1.5 Ang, 1.15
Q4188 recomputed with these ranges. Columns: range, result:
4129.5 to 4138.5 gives 1.16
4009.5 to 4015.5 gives 1.16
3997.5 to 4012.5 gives 1.1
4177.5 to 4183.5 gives 1.17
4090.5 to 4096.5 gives 1.12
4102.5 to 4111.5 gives 1.1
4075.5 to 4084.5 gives 1.11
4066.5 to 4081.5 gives 1.09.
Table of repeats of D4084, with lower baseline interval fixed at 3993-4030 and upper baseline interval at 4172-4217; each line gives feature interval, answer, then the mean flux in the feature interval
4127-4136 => -0.1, 1.14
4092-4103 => 1.2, 1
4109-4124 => -0.5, 1.17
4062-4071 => 0.3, 1.09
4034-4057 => -0.7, 1.15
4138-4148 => -0.3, 1.16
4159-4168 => -0.7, 1.21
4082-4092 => -0.6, 1.19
